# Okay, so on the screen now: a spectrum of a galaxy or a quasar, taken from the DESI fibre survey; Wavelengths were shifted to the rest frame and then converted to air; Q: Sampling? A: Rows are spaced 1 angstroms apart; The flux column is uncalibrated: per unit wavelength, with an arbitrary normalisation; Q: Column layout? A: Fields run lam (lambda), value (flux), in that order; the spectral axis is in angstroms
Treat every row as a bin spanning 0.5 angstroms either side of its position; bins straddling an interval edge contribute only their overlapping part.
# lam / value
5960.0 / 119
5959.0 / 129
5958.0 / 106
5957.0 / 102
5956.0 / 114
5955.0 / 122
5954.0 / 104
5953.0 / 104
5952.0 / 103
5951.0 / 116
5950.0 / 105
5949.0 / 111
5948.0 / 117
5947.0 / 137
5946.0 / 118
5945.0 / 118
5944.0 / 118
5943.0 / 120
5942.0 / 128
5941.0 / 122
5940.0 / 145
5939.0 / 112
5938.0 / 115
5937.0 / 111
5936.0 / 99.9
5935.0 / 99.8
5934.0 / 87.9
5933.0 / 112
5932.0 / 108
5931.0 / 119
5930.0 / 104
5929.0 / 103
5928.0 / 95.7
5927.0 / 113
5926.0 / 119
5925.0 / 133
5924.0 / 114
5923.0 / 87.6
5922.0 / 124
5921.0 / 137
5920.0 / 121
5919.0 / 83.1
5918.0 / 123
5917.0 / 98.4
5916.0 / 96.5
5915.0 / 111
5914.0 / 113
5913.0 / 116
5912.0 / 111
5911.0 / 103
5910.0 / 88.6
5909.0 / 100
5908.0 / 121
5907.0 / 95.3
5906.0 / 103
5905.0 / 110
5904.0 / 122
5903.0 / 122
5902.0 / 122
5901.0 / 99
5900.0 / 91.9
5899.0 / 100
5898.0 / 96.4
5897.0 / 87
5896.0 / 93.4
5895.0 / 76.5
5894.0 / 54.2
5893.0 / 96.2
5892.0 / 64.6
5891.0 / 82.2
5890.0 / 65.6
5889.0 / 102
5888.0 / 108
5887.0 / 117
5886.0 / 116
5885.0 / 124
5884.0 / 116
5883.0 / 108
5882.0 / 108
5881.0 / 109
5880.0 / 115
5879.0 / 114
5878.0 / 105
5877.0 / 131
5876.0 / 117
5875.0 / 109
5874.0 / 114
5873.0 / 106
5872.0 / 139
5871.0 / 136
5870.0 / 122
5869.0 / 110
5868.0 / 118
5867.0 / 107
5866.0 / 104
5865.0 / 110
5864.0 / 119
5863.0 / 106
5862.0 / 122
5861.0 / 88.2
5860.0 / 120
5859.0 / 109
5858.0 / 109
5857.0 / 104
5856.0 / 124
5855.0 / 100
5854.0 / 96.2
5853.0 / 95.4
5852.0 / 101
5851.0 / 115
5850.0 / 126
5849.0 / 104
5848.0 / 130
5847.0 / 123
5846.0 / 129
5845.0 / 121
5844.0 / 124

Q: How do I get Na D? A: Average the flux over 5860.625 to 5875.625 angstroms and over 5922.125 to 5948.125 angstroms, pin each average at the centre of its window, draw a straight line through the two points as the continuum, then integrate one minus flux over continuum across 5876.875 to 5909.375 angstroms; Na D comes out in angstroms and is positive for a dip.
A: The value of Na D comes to 3.5 angstroms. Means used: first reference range 114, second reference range 114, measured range 102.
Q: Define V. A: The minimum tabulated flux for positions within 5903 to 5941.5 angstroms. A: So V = 83.1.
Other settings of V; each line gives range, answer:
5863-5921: 54.2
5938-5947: 112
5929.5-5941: 87.9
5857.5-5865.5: 88.2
